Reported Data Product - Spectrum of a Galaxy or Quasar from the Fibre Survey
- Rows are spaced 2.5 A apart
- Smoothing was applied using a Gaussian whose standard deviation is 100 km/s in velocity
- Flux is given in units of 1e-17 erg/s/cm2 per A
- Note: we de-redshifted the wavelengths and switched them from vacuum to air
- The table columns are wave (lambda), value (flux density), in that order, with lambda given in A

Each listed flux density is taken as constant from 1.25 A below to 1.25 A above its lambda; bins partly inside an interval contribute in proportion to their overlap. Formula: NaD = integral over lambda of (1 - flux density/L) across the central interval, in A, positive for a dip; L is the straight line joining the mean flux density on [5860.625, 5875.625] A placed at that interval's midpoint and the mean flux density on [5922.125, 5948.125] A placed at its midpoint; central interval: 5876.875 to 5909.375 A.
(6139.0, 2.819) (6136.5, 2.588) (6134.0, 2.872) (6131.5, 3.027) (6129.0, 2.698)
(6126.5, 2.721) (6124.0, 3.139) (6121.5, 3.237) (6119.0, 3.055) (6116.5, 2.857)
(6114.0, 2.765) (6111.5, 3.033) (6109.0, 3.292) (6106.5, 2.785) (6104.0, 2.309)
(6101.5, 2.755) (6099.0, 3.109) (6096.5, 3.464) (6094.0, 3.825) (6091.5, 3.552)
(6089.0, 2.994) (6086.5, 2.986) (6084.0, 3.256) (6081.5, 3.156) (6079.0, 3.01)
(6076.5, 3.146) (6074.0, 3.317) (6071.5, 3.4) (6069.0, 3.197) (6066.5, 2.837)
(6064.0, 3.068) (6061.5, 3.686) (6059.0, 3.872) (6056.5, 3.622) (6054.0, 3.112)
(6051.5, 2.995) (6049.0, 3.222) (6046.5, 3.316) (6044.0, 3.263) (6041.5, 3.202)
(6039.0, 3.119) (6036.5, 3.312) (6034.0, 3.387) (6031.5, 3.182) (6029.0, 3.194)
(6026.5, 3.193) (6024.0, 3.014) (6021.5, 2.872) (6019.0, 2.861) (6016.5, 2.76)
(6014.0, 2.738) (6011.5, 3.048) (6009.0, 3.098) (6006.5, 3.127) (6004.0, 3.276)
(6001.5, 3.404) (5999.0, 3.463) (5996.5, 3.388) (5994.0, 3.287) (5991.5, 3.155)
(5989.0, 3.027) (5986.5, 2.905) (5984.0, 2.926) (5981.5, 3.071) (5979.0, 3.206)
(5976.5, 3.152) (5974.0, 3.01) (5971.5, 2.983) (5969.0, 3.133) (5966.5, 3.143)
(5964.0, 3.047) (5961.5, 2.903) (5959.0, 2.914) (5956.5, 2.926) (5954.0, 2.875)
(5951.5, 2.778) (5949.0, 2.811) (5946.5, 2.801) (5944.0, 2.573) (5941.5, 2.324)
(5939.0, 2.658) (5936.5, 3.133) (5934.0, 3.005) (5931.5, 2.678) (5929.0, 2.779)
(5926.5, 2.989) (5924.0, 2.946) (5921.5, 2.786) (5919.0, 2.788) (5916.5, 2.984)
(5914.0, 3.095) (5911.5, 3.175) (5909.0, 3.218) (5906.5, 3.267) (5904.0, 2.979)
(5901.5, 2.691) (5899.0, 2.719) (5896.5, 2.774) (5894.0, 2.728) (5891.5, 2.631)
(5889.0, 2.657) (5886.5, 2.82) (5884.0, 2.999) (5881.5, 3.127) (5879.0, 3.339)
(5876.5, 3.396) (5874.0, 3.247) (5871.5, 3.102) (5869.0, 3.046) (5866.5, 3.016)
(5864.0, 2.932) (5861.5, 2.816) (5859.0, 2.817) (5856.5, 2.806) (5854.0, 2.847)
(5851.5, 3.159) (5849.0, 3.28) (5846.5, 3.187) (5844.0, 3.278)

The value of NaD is 0.3 A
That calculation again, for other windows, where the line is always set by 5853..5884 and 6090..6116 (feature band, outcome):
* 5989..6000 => -0.80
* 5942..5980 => 1.50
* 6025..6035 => -0.52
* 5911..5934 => 1.06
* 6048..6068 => -1.48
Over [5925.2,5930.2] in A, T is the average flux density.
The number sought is 2.89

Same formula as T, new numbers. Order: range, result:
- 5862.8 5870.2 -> 3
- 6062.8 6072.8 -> 3.13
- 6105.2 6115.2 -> 2.97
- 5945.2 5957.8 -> 2.84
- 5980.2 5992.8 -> 3.02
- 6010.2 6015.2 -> 2.9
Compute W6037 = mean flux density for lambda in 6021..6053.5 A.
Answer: 3.18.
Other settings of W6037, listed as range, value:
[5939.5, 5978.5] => 2.89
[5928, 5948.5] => 2.75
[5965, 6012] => 3.15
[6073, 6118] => 3.09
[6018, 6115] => 3.17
